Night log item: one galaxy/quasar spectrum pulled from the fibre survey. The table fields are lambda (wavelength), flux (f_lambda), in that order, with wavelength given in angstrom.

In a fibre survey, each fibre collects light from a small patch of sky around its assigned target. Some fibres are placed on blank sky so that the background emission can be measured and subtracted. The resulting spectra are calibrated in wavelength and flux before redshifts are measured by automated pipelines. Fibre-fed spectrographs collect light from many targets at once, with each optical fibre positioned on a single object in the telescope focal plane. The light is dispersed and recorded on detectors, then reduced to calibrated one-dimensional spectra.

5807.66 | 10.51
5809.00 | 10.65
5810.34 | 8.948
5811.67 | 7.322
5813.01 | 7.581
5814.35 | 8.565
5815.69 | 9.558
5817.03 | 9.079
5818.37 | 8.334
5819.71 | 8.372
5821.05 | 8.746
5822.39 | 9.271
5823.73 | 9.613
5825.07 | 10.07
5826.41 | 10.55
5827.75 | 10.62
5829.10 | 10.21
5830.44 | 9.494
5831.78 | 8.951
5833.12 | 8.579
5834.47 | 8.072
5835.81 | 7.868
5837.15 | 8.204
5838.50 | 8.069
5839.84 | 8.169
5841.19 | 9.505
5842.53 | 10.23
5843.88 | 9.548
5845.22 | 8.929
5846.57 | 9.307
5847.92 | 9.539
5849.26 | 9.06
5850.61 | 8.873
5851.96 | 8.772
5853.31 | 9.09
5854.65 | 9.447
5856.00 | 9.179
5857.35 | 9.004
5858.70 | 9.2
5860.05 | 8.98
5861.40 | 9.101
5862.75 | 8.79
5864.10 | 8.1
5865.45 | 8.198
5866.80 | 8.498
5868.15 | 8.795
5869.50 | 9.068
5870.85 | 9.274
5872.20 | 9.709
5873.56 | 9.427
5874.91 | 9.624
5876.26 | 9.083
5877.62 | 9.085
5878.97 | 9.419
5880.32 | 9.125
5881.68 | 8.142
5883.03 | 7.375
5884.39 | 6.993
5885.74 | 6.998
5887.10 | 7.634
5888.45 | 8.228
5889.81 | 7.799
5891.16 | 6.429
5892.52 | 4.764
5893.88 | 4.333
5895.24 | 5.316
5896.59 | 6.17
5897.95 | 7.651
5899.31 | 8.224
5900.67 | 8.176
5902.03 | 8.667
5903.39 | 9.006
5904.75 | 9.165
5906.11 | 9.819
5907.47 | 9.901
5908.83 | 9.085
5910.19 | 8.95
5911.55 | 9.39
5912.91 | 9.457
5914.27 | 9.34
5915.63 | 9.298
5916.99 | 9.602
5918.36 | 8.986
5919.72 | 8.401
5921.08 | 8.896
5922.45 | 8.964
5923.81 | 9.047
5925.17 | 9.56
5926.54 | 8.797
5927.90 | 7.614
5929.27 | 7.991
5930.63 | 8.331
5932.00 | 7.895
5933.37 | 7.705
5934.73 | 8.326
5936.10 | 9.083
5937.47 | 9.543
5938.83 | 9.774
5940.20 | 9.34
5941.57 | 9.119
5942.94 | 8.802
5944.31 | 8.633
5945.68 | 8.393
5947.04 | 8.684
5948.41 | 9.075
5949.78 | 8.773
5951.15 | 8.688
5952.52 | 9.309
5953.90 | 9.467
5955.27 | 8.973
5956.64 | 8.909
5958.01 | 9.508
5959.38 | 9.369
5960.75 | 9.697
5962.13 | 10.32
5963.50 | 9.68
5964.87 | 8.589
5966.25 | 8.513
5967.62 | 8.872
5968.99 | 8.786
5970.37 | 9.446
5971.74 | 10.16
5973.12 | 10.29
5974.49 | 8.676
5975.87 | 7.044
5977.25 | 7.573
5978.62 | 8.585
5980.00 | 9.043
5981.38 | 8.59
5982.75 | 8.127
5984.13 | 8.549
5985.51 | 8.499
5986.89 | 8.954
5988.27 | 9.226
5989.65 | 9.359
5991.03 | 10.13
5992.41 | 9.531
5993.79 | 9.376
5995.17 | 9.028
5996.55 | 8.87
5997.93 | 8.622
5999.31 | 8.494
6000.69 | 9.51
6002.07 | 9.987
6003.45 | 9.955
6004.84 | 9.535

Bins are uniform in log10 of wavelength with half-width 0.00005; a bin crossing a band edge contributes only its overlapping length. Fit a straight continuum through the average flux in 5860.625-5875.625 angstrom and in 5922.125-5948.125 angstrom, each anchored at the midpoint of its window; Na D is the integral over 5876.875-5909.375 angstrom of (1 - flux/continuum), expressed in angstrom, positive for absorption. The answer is 3.9 angstrom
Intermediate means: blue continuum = 8.97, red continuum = 8.72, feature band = 7.81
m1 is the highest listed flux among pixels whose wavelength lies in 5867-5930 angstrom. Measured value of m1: 9.901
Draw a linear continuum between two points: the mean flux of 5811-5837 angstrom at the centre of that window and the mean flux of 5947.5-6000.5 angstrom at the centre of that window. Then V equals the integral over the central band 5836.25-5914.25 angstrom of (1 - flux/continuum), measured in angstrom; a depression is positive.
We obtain 4.0 angstrom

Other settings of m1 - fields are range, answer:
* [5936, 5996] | 10.32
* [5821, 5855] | 10.62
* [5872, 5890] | 9.709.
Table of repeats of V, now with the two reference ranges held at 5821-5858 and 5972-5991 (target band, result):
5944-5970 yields -0.8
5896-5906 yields 0.8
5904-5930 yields -0.4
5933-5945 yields -0.1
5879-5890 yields 1.4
